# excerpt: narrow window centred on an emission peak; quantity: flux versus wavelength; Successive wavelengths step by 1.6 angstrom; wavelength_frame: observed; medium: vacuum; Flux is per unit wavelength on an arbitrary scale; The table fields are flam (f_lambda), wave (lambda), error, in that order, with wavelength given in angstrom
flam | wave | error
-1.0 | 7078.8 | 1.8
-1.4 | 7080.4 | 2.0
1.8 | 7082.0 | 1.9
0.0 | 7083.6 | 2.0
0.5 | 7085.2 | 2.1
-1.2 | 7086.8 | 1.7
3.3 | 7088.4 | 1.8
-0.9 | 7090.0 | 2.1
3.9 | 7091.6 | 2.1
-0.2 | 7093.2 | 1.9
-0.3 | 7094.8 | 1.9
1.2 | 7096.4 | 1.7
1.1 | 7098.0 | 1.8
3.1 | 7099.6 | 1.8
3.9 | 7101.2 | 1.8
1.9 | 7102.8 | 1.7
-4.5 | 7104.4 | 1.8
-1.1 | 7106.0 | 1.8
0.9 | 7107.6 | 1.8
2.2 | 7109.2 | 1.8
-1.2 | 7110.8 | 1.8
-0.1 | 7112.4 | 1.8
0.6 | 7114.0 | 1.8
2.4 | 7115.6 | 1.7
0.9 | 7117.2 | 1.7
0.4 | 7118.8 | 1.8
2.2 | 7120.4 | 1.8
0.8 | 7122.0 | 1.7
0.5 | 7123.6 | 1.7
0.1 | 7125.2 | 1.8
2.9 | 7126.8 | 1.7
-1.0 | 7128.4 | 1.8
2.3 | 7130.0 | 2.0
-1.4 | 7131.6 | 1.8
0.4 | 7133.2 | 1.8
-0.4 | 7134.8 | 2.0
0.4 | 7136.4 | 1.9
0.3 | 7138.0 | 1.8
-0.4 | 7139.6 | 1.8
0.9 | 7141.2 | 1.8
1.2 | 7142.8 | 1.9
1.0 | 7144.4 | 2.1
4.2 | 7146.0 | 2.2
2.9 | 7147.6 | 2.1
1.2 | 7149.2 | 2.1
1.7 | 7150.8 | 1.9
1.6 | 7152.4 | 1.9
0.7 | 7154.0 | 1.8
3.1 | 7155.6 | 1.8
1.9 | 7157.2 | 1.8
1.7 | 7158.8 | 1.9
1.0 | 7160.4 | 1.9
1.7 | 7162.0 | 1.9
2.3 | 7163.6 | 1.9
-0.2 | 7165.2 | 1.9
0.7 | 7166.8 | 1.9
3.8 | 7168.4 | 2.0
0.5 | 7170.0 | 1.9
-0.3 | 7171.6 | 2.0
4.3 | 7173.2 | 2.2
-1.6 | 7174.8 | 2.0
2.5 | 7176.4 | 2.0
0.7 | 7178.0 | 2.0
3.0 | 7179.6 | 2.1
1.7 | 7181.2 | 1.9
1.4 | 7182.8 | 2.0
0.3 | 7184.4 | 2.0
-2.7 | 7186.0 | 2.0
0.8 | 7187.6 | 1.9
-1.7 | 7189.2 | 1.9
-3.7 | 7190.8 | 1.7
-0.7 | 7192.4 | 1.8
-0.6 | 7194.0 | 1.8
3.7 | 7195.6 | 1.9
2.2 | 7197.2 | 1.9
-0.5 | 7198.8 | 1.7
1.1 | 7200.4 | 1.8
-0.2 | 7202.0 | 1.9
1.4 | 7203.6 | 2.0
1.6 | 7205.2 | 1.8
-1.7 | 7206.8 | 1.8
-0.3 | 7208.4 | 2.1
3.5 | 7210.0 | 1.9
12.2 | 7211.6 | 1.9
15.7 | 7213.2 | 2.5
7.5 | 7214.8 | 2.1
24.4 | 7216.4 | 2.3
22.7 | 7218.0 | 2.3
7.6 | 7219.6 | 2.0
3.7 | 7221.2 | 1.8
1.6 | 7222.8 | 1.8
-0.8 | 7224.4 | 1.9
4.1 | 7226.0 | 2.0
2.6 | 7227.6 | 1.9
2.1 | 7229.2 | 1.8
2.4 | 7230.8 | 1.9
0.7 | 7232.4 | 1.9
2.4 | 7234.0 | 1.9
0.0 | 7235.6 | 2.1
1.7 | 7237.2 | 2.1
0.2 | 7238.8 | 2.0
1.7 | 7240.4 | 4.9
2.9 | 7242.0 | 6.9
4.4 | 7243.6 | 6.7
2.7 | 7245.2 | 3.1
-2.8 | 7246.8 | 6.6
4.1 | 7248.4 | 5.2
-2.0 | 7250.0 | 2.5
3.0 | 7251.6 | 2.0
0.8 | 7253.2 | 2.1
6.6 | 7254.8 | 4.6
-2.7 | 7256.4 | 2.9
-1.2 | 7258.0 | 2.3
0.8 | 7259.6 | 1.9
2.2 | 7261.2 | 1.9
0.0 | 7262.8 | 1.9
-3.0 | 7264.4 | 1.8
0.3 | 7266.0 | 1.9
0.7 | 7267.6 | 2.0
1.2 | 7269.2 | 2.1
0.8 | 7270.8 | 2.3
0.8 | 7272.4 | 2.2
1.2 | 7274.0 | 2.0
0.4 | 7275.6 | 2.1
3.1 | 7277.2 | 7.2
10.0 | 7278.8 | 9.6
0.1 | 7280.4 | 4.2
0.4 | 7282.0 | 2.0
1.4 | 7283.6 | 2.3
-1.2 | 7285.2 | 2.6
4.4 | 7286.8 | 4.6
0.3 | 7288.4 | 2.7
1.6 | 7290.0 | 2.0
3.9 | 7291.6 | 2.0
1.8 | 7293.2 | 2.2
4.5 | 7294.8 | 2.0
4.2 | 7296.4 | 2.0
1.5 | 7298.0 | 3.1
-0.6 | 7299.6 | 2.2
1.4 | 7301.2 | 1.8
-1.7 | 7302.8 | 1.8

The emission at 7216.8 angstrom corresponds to [O II]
